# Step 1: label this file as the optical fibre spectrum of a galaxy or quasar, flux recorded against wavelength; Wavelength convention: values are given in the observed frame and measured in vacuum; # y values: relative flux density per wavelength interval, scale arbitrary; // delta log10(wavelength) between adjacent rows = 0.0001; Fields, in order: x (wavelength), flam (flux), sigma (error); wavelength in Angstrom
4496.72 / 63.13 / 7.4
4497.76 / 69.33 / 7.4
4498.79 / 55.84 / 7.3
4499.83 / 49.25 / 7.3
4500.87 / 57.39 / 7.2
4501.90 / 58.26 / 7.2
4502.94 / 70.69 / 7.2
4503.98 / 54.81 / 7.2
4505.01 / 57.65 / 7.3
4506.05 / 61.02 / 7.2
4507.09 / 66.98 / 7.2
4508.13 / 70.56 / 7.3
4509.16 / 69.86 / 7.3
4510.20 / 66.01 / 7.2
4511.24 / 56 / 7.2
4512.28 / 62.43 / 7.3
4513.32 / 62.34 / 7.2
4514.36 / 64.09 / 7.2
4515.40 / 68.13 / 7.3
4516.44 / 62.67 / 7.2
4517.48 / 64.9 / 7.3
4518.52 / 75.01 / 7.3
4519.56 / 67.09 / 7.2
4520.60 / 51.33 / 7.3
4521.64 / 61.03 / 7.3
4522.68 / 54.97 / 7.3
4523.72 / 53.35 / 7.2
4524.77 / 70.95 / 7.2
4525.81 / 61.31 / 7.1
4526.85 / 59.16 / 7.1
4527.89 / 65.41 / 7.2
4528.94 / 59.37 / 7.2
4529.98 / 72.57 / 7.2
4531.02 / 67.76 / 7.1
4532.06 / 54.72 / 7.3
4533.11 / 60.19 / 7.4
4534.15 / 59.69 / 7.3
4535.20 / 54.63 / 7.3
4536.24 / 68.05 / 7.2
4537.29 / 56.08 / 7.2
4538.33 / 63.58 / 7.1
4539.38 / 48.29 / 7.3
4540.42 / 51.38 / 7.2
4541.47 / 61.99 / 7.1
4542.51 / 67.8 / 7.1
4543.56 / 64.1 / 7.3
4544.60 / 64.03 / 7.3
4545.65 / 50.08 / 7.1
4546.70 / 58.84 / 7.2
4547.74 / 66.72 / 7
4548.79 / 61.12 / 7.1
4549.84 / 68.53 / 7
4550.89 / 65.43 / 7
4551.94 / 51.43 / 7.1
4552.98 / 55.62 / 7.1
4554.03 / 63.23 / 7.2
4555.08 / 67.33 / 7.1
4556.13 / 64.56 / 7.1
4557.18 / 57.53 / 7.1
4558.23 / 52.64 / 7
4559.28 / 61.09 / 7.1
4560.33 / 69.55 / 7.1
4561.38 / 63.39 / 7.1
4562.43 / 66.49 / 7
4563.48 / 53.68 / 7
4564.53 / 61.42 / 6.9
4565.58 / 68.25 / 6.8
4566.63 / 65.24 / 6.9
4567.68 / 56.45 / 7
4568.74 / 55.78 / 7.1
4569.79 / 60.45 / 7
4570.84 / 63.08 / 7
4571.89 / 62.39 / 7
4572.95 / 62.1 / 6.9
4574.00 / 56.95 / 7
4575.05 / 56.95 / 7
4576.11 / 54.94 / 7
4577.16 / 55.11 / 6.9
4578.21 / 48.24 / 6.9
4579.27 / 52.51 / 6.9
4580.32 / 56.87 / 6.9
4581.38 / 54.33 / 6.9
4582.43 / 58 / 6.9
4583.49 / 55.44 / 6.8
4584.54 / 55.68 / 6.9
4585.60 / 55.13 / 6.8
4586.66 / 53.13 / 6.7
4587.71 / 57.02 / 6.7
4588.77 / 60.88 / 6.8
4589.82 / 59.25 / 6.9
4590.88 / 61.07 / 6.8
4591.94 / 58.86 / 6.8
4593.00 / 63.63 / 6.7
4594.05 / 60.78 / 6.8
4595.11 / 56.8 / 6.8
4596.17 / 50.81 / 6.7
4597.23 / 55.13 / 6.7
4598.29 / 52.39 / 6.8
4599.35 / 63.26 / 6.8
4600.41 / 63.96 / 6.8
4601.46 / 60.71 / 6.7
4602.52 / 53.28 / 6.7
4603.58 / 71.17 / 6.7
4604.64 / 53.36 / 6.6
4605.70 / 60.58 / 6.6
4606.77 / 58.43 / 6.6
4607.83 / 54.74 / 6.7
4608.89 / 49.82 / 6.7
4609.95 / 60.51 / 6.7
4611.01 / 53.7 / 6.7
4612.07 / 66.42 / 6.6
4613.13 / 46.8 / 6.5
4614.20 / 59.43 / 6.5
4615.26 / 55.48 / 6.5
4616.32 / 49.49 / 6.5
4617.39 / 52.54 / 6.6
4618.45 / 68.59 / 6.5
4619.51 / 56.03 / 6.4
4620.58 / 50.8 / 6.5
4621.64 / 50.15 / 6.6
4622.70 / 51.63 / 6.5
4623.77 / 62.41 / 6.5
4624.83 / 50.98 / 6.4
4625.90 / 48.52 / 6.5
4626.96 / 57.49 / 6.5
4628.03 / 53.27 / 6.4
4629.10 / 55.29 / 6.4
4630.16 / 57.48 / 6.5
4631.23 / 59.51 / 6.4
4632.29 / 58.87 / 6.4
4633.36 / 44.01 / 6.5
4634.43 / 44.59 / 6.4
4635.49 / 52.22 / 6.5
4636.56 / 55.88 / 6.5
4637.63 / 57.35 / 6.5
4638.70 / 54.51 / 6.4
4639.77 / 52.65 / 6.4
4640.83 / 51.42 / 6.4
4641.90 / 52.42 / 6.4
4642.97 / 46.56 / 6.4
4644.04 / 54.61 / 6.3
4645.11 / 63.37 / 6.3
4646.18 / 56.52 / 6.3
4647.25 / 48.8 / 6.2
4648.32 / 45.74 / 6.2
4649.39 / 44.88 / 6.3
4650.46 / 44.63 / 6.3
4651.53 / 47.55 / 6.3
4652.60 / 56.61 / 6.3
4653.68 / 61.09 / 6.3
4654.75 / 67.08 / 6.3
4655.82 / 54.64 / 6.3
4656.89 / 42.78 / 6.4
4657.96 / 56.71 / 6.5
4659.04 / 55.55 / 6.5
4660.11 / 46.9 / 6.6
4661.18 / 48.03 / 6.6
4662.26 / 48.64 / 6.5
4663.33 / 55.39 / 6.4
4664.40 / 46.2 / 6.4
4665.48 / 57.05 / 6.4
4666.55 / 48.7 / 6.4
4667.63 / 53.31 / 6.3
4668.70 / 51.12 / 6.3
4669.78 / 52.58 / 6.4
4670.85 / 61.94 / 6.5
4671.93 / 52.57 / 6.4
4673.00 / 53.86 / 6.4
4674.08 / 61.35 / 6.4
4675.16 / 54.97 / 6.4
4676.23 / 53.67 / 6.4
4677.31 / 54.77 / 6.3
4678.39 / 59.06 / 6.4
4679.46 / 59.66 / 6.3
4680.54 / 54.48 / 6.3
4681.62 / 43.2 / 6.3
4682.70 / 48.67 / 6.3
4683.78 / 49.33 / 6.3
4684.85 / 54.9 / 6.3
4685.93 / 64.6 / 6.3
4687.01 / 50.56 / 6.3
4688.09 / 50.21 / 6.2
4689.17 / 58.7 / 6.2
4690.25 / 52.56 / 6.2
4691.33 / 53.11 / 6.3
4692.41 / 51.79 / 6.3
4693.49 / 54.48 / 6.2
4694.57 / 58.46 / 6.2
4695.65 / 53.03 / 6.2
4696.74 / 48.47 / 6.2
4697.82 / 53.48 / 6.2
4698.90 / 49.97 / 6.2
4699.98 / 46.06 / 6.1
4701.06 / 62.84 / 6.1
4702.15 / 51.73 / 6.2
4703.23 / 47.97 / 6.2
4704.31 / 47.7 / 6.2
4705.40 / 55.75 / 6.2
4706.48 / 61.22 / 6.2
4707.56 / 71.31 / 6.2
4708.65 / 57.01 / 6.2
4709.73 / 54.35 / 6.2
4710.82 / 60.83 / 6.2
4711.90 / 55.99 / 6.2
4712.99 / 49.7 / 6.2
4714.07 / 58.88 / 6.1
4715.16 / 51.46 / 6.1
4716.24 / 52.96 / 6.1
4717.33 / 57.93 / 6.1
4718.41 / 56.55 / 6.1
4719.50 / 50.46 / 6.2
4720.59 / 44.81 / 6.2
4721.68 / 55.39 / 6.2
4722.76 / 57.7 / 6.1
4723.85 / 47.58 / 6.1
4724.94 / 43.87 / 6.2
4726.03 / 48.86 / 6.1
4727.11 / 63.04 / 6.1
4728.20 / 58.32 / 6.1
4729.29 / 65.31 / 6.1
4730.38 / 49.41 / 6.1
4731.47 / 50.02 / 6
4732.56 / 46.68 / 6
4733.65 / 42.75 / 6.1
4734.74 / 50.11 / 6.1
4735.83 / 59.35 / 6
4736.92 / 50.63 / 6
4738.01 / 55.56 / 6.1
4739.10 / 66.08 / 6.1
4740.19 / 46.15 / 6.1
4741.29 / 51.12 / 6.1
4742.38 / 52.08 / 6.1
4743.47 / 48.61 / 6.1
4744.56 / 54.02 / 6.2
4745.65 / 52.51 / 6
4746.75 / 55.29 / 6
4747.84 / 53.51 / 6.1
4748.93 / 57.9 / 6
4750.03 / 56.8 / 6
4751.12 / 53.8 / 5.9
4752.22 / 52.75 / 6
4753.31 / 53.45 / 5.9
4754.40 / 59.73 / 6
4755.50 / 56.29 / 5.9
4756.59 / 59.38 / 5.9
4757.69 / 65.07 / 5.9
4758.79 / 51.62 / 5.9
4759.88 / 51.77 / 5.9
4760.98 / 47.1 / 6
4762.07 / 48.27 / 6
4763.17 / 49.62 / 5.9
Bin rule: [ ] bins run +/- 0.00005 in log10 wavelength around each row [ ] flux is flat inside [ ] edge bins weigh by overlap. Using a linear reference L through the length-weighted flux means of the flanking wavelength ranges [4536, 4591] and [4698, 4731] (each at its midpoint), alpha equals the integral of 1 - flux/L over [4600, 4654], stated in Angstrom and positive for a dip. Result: 2.6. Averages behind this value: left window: 59.4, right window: 54.5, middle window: 54.6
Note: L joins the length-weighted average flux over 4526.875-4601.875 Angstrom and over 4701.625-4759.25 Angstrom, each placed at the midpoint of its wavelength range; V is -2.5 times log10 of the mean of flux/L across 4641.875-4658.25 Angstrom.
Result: 0.08 mag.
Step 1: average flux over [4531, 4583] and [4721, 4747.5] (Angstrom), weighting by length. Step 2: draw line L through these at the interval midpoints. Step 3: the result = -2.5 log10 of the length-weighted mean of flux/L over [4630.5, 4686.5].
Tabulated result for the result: 0.05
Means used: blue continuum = 59.7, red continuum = 52.9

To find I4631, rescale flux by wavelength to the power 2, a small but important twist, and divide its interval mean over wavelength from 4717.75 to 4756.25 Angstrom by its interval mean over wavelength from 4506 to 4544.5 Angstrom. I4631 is 0.9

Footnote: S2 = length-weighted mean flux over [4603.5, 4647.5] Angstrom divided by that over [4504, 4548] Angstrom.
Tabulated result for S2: 0.89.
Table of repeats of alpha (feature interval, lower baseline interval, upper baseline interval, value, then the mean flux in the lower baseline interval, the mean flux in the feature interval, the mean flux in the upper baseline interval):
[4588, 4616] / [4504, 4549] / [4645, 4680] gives -0.4 Angstrom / 61.9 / 58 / 53.4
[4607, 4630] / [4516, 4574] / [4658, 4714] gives 1.0 Angstrom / 61.3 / 55.1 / 53.9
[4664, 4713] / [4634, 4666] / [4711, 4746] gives -1.5 Angstrom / 52.4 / 54.3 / 53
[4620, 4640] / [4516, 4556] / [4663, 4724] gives 1.2 Angstrom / 61.3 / 53.6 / 54.1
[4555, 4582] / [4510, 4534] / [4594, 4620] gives 0.1 Angstrom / 62.5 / 59.4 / 57.3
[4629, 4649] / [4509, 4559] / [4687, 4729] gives 1.4 Angstrom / 61.5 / 53.2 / 54.1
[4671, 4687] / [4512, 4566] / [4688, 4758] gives 0.4 Angstrom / 61.6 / 54.7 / 54.1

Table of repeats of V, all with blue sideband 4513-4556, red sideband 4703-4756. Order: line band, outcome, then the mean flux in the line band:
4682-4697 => 0.04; 53.5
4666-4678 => 0.04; 54.5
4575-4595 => 0.05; 56.7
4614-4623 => 0.07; 54.9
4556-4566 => -0.02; 61.7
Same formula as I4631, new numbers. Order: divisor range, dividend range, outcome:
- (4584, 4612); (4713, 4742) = 0.97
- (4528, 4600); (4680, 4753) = 0.96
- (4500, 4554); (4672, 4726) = 0.94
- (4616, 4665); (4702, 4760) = 1.06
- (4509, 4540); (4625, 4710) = 0.92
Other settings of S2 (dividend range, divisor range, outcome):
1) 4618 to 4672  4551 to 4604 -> 0.90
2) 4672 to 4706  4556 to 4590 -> 0.91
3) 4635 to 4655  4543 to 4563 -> 0.86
